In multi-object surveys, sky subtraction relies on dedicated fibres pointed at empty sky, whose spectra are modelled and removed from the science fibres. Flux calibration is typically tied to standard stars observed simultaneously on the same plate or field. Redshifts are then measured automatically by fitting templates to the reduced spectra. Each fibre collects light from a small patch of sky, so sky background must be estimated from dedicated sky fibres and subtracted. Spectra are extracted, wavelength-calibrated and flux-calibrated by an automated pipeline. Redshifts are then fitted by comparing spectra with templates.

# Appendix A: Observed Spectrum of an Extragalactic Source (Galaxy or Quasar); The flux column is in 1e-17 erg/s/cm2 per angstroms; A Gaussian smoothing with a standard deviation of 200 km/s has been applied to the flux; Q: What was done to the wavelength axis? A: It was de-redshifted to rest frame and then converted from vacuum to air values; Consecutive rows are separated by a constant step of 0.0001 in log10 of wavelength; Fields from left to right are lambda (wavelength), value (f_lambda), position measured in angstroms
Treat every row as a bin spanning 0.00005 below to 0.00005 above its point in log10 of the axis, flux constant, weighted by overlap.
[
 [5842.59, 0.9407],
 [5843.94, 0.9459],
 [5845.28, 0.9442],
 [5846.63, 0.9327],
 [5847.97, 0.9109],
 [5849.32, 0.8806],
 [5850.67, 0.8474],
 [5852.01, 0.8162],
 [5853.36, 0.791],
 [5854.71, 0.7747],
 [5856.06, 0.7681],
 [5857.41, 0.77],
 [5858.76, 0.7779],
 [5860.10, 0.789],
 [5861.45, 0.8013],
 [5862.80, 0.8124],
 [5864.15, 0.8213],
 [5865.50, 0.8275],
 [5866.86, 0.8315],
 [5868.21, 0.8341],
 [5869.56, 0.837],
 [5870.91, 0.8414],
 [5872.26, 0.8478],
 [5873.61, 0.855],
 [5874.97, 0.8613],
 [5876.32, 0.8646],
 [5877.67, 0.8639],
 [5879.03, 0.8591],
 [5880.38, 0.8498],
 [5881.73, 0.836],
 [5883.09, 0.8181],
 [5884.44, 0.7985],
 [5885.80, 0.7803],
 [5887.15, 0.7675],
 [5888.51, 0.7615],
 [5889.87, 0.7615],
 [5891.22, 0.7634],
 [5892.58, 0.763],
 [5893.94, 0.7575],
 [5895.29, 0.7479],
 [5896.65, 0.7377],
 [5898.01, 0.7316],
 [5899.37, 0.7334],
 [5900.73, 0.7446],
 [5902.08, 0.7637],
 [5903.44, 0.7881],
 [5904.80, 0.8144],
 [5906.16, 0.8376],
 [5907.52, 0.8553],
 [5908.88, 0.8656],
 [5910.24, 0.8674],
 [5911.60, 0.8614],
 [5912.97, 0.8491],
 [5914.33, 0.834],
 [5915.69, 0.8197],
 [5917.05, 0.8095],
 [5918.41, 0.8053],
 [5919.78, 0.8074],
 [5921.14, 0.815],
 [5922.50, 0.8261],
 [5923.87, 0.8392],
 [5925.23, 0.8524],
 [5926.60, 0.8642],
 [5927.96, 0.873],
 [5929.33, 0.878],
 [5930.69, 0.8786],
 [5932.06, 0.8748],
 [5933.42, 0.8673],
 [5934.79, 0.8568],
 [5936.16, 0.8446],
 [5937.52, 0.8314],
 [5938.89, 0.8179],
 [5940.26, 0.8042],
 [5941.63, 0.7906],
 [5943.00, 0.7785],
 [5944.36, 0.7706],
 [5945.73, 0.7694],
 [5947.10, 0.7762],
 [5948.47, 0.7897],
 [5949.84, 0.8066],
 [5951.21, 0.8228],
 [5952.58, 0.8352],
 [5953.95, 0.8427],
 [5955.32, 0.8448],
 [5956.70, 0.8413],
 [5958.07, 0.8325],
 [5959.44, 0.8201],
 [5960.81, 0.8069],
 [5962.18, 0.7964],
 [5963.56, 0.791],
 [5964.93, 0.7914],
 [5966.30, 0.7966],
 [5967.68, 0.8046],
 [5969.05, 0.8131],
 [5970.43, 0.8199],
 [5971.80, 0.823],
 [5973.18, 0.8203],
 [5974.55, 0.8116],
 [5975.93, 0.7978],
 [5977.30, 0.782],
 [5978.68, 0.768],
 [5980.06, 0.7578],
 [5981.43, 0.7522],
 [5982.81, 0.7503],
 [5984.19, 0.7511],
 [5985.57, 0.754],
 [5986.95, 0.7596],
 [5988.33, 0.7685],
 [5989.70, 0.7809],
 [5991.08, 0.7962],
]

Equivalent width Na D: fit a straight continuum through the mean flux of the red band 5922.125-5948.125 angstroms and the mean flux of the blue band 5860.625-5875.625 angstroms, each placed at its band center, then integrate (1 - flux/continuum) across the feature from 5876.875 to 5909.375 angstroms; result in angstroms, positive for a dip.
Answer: 1.6 angstroms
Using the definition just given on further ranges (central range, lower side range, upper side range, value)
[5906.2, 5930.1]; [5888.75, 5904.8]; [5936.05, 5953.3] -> -2.0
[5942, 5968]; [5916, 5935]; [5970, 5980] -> 0.4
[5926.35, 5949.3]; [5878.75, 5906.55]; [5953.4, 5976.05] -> -0.7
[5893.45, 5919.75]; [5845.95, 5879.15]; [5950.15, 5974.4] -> 0.8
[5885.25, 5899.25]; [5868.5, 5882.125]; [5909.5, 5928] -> 1.5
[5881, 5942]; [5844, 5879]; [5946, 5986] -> 0.5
